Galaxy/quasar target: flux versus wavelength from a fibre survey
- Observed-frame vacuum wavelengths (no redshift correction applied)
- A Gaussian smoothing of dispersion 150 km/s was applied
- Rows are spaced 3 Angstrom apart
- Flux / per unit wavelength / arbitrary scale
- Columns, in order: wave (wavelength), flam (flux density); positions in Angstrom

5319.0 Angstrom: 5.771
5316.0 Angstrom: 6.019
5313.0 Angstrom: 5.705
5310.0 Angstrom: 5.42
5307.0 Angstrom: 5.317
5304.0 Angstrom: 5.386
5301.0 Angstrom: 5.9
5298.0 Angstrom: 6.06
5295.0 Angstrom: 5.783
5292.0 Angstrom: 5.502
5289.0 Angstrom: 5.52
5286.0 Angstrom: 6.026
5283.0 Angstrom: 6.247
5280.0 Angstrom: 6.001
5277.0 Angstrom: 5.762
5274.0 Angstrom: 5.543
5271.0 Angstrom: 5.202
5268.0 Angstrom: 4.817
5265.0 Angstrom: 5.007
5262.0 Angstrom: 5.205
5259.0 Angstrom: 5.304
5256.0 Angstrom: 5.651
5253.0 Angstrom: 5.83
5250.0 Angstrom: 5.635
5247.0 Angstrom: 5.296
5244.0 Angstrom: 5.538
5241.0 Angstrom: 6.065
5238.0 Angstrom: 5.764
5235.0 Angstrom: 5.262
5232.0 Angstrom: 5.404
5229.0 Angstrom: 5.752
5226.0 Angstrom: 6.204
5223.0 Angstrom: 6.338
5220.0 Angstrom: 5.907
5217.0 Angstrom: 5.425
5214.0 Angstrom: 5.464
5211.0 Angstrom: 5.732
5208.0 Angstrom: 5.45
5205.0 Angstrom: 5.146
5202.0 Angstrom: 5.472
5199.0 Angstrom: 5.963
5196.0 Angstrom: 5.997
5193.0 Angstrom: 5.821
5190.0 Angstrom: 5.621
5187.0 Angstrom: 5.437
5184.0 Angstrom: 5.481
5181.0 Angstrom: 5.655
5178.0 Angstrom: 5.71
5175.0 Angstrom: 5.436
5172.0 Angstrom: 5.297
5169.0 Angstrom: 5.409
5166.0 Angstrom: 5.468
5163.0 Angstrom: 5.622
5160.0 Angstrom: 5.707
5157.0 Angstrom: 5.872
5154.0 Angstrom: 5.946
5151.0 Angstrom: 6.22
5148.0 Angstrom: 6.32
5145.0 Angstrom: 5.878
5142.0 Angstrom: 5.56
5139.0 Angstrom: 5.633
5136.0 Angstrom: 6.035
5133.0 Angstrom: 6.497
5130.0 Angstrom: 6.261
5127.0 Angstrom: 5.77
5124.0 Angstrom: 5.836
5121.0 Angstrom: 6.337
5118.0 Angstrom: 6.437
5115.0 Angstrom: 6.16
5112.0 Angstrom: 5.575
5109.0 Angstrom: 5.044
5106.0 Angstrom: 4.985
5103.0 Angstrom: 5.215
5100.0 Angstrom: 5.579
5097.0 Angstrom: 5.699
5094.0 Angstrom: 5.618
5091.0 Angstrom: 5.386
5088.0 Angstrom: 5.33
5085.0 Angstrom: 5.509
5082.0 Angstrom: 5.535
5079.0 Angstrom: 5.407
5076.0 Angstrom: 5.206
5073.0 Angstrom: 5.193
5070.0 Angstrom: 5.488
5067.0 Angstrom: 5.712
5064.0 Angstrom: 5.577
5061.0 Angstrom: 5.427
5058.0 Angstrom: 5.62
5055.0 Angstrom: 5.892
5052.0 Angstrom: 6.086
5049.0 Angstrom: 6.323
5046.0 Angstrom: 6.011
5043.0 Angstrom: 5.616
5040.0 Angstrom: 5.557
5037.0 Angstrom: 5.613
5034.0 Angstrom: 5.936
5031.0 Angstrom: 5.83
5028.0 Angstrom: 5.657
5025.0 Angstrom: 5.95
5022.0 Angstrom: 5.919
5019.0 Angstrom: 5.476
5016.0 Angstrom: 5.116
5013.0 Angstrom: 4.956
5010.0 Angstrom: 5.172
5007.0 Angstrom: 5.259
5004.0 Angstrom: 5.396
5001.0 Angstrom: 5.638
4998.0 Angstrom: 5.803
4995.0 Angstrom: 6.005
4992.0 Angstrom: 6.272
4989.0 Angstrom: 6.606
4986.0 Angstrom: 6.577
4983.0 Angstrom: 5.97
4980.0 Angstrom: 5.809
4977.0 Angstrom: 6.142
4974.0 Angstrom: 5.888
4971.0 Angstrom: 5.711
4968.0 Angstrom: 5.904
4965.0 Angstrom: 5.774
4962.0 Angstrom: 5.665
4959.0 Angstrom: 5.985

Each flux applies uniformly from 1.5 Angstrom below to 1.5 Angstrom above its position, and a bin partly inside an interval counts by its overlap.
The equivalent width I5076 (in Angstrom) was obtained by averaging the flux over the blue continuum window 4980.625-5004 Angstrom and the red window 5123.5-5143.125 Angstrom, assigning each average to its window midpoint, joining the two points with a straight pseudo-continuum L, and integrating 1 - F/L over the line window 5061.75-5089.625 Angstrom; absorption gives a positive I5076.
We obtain 2.61 Angstrom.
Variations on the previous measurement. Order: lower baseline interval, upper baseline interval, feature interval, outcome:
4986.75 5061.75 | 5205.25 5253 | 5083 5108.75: 1.4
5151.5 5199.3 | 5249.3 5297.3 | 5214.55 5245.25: -0.8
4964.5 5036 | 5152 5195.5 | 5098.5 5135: -0.9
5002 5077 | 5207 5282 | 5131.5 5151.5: -1.5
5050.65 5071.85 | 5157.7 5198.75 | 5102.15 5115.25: 0.7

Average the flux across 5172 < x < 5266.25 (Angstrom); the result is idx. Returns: 5.61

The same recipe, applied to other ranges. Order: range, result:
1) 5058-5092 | 5.44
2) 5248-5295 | 5.55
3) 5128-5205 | 5.76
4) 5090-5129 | 5.68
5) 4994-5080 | 5.61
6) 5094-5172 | 5.79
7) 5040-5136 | 5.69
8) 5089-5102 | 5.55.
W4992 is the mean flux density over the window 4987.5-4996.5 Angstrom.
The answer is 6.29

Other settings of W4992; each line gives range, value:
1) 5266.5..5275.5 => 5.19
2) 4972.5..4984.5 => 5.95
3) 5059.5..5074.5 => 5.48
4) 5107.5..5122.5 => 5.91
